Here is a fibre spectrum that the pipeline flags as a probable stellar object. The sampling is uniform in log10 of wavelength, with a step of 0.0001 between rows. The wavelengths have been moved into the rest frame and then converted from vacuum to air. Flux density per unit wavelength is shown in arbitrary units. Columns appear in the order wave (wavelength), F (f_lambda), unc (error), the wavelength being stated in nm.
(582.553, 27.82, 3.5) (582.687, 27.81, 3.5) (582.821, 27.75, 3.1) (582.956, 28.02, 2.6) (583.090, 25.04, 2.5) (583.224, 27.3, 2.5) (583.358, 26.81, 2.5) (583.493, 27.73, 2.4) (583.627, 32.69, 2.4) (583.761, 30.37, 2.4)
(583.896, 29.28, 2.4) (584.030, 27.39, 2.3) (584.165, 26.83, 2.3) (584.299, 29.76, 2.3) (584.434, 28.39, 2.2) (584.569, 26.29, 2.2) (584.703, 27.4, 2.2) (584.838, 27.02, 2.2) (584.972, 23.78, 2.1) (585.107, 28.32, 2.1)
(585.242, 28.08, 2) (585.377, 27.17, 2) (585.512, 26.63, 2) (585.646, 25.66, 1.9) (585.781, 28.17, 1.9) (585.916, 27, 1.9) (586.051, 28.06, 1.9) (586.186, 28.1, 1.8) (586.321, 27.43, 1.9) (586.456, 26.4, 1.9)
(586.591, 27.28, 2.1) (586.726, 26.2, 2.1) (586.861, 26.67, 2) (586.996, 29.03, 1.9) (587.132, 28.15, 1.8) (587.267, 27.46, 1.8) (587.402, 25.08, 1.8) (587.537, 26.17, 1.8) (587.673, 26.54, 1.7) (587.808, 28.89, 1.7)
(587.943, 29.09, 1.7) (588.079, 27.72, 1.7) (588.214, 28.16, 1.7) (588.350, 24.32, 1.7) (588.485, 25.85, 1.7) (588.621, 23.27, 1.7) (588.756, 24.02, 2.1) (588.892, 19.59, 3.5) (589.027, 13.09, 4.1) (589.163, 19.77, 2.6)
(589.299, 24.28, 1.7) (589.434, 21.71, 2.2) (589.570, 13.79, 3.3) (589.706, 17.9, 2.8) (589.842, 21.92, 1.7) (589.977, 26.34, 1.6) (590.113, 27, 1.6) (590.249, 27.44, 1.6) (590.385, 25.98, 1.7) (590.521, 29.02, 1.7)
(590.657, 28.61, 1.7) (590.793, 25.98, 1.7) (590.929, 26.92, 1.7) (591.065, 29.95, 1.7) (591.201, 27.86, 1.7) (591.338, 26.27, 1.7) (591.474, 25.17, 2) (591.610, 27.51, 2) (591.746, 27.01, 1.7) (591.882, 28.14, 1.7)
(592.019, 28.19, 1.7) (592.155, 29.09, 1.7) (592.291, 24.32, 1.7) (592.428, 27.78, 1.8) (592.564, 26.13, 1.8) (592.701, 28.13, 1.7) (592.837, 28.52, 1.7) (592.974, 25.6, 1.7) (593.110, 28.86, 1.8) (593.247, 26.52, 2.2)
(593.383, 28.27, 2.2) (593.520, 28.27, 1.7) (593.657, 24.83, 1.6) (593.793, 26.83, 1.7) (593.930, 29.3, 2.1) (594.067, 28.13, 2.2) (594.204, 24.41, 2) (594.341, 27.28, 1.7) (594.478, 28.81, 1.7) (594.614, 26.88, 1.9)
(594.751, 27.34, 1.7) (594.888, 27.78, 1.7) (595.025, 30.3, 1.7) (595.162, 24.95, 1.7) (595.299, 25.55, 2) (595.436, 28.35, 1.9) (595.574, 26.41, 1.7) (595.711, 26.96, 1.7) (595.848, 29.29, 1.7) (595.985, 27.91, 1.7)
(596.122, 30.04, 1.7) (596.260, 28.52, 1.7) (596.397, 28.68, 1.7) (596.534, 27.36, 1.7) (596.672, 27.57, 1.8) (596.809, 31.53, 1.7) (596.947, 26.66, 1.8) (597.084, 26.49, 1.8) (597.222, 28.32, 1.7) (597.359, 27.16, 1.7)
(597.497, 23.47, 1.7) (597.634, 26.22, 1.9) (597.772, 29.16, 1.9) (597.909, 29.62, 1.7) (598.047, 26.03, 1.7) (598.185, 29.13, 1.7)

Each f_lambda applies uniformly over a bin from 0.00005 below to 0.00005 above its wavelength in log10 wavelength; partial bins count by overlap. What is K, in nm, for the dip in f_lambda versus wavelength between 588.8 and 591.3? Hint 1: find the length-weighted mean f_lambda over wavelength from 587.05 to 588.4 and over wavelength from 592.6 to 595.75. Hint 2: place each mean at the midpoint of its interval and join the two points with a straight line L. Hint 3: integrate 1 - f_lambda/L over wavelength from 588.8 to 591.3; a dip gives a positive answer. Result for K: 0.318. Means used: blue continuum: 27.2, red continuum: 27.3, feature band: 23.8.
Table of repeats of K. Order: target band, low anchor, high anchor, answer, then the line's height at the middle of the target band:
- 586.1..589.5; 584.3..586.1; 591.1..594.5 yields 0.226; 27.2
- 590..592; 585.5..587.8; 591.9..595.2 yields -0.004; 27.3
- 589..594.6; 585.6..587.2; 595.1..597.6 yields 0.296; 27.4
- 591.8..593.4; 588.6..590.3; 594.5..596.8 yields -0.177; 24.7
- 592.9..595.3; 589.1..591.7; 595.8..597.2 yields -0.021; 27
